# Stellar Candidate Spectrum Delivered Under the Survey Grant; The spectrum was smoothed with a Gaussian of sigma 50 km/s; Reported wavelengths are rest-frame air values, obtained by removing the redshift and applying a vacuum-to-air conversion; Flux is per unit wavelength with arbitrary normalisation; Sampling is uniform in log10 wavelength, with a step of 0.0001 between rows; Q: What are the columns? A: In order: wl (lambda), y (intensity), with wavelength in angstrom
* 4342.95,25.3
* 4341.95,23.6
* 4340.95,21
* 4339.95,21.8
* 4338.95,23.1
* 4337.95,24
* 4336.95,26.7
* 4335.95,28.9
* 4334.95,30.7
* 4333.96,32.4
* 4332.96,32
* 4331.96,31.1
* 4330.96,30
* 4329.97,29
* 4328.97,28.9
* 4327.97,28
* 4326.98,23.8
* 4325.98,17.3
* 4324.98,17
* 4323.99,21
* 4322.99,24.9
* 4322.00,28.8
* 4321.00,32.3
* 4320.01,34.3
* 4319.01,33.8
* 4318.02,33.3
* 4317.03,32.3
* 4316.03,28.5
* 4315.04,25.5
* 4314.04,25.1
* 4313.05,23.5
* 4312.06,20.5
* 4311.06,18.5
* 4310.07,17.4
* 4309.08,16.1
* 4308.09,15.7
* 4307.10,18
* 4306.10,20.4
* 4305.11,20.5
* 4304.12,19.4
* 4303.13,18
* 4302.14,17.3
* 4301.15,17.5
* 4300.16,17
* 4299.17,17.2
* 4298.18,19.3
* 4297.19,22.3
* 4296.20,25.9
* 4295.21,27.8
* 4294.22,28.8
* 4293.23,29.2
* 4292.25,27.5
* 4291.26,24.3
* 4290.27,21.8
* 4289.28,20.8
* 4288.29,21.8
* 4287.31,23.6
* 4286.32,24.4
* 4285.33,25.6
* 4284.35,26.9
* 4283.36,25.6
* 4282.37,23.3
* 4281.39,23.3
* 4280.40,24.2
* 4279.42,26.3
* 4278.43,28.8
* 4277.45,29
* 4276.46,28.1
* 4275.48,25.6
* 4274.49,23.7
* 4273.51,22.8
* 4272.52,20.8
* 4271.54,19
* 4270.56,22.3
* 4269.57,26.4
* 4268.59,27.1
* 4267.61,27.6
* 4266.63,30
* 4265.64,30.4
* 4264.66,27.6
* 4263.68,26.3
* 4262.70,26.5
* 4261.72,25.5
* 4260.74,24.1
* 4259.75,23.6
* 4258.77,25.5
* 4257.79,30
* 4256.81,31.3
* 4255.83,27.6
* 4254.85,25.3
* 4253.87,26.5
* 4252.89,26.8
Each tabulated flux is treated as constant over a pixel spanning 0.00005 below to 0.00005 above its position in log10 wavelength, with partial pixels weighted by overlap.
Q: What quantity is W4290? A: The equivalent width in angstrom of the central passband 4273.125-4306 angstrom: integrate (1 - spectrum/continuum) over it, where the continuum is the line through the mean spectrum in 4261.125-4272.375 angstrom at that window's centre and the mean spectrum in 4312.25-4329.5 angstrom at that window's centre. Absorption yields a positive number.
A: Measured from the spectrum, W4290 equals 3.6 angstrom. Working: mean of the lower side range 26.1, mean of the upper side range 26.8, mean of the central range 23.5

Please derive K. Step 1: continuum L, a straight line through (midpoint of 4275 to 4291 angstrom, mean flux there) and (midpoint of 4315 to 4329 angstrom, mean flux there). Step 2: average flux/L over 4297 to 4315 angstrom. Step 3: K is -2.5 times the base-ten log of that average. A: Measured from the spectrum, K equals 0.344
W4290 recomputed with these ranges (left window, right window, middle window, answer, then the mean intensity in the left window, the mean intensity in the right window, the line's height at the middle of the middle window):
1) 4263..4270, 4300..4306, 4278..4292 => -0.7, 27.9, 18.5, 23.1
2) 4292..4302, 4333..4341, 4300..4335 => 0.8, 22.9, 26.7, 24.9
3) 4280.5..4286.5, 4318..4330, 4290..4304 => 1.7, 24.8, 26.8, 25.5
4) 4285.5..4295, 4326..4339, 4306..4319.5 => 1.6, 24.8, 28.1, 26.6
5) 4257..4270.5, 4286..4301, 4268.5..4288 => 0.3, 26.9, 23.3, 25.1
